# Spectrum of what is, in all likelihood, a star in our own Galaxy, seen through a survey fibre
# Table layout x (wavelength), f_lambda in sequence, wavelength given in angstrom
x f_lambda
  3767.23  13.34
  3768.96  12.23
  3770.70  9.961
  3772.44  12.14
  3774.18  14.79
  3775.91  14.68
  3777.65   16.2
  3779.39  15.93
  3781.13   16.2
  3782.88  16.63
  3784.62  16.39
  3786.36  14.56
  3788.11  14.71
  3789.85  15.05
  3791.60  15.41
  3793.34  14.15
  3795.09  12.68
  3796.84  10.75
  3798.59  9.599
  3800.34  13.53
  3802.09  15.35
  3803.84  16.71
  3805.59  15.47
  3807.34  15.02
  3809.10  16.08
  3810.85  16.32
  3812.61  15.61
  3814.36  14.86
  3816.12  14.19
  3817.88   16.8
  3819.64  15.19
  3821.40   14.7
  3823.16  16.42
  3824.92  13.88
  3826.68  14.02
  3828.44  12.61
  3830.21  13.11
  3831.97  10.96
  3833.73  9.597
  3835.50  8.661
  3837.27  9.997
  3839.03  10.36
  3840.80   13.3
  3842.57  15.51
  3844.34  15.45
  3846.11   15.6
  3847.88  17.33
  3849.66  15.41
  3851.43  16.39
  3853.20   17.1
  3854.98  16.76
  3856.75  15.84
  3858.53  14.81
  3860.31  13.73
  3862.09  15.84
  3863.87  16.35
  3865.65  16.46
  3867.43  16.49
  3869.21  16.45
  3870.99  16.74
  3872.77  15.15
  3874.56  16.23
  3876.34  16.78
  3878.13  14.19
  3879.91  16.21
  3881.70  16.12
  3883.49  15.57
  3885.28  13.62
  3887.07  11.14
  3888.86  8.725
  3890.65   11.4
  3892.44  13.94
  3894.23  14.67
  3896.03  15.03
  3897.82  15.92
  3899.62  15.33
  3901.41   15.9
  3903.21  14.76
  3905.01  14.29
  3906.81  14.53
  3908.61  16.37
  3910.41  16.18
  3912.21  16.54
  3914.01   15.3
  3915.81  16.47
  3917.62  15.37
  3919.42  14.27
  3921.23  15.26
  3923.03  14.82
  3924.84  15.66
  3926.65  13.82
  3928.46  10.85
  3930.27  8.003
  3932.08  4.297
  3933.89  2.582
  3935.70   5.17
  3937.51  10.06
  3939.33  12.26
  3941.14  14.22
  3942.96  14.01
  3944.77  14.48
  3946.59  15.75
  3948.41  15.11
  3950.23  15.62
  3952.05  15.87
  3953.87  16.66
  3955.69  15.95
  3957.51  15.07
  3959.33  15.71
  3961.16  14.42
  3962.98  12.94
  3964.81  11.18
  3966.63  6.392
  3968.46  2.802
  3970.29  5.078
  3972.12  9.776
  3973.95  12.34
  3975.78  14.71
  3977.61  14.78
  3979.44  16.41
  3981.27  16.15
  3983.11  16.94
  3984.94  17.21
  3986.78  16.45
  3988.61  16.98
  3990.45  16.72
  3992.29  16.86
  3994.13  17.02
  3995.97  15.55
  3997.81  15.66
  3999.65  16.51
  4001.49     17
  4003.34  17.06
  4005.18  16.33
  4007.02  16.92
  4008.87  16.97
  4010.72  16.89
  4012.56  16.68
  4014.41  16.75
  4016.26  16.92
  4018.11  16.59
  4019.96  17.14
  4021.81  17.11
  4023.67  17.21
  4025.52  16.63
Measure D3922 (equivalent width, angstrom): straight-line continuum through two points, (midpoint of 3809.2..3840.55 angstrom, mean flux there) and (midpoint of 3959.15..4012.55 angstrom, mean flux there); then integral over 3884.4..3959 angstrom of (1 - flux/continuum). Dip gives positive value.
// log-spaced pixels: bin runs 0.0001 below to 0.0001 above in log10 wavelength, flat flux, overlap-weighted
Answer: 2.73 angstrom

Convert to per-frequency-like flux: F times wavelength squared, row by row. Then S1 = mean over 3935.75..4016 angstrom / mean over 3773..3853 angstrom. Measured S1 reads 1.10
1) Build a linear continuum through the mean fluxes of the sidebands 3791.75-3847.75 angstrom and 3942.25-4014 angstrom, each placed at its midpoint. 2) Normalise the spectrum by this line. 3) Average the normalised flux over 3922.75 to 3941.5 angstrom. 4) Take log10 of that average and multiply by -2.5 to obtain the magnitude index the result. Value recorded 0.42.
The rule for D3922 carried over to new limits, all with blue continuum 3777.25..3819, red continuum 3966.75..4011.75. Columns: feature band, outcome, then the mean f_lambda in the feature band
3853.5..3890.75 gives -0.5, 15.1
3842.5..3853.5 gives -0.9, 16.1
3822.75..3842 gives 3.7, 12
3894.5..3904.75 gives -0.3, 15.3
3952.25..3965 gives 0.0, 14.8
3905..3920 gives -0.7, 15.6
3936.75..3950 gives 0.9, 13.8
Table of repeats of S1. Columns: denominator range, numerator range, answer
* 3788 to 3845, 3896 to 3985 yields 1.03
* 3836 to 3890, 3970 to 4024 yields 1.14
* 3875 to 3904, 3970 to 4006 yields 1.13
